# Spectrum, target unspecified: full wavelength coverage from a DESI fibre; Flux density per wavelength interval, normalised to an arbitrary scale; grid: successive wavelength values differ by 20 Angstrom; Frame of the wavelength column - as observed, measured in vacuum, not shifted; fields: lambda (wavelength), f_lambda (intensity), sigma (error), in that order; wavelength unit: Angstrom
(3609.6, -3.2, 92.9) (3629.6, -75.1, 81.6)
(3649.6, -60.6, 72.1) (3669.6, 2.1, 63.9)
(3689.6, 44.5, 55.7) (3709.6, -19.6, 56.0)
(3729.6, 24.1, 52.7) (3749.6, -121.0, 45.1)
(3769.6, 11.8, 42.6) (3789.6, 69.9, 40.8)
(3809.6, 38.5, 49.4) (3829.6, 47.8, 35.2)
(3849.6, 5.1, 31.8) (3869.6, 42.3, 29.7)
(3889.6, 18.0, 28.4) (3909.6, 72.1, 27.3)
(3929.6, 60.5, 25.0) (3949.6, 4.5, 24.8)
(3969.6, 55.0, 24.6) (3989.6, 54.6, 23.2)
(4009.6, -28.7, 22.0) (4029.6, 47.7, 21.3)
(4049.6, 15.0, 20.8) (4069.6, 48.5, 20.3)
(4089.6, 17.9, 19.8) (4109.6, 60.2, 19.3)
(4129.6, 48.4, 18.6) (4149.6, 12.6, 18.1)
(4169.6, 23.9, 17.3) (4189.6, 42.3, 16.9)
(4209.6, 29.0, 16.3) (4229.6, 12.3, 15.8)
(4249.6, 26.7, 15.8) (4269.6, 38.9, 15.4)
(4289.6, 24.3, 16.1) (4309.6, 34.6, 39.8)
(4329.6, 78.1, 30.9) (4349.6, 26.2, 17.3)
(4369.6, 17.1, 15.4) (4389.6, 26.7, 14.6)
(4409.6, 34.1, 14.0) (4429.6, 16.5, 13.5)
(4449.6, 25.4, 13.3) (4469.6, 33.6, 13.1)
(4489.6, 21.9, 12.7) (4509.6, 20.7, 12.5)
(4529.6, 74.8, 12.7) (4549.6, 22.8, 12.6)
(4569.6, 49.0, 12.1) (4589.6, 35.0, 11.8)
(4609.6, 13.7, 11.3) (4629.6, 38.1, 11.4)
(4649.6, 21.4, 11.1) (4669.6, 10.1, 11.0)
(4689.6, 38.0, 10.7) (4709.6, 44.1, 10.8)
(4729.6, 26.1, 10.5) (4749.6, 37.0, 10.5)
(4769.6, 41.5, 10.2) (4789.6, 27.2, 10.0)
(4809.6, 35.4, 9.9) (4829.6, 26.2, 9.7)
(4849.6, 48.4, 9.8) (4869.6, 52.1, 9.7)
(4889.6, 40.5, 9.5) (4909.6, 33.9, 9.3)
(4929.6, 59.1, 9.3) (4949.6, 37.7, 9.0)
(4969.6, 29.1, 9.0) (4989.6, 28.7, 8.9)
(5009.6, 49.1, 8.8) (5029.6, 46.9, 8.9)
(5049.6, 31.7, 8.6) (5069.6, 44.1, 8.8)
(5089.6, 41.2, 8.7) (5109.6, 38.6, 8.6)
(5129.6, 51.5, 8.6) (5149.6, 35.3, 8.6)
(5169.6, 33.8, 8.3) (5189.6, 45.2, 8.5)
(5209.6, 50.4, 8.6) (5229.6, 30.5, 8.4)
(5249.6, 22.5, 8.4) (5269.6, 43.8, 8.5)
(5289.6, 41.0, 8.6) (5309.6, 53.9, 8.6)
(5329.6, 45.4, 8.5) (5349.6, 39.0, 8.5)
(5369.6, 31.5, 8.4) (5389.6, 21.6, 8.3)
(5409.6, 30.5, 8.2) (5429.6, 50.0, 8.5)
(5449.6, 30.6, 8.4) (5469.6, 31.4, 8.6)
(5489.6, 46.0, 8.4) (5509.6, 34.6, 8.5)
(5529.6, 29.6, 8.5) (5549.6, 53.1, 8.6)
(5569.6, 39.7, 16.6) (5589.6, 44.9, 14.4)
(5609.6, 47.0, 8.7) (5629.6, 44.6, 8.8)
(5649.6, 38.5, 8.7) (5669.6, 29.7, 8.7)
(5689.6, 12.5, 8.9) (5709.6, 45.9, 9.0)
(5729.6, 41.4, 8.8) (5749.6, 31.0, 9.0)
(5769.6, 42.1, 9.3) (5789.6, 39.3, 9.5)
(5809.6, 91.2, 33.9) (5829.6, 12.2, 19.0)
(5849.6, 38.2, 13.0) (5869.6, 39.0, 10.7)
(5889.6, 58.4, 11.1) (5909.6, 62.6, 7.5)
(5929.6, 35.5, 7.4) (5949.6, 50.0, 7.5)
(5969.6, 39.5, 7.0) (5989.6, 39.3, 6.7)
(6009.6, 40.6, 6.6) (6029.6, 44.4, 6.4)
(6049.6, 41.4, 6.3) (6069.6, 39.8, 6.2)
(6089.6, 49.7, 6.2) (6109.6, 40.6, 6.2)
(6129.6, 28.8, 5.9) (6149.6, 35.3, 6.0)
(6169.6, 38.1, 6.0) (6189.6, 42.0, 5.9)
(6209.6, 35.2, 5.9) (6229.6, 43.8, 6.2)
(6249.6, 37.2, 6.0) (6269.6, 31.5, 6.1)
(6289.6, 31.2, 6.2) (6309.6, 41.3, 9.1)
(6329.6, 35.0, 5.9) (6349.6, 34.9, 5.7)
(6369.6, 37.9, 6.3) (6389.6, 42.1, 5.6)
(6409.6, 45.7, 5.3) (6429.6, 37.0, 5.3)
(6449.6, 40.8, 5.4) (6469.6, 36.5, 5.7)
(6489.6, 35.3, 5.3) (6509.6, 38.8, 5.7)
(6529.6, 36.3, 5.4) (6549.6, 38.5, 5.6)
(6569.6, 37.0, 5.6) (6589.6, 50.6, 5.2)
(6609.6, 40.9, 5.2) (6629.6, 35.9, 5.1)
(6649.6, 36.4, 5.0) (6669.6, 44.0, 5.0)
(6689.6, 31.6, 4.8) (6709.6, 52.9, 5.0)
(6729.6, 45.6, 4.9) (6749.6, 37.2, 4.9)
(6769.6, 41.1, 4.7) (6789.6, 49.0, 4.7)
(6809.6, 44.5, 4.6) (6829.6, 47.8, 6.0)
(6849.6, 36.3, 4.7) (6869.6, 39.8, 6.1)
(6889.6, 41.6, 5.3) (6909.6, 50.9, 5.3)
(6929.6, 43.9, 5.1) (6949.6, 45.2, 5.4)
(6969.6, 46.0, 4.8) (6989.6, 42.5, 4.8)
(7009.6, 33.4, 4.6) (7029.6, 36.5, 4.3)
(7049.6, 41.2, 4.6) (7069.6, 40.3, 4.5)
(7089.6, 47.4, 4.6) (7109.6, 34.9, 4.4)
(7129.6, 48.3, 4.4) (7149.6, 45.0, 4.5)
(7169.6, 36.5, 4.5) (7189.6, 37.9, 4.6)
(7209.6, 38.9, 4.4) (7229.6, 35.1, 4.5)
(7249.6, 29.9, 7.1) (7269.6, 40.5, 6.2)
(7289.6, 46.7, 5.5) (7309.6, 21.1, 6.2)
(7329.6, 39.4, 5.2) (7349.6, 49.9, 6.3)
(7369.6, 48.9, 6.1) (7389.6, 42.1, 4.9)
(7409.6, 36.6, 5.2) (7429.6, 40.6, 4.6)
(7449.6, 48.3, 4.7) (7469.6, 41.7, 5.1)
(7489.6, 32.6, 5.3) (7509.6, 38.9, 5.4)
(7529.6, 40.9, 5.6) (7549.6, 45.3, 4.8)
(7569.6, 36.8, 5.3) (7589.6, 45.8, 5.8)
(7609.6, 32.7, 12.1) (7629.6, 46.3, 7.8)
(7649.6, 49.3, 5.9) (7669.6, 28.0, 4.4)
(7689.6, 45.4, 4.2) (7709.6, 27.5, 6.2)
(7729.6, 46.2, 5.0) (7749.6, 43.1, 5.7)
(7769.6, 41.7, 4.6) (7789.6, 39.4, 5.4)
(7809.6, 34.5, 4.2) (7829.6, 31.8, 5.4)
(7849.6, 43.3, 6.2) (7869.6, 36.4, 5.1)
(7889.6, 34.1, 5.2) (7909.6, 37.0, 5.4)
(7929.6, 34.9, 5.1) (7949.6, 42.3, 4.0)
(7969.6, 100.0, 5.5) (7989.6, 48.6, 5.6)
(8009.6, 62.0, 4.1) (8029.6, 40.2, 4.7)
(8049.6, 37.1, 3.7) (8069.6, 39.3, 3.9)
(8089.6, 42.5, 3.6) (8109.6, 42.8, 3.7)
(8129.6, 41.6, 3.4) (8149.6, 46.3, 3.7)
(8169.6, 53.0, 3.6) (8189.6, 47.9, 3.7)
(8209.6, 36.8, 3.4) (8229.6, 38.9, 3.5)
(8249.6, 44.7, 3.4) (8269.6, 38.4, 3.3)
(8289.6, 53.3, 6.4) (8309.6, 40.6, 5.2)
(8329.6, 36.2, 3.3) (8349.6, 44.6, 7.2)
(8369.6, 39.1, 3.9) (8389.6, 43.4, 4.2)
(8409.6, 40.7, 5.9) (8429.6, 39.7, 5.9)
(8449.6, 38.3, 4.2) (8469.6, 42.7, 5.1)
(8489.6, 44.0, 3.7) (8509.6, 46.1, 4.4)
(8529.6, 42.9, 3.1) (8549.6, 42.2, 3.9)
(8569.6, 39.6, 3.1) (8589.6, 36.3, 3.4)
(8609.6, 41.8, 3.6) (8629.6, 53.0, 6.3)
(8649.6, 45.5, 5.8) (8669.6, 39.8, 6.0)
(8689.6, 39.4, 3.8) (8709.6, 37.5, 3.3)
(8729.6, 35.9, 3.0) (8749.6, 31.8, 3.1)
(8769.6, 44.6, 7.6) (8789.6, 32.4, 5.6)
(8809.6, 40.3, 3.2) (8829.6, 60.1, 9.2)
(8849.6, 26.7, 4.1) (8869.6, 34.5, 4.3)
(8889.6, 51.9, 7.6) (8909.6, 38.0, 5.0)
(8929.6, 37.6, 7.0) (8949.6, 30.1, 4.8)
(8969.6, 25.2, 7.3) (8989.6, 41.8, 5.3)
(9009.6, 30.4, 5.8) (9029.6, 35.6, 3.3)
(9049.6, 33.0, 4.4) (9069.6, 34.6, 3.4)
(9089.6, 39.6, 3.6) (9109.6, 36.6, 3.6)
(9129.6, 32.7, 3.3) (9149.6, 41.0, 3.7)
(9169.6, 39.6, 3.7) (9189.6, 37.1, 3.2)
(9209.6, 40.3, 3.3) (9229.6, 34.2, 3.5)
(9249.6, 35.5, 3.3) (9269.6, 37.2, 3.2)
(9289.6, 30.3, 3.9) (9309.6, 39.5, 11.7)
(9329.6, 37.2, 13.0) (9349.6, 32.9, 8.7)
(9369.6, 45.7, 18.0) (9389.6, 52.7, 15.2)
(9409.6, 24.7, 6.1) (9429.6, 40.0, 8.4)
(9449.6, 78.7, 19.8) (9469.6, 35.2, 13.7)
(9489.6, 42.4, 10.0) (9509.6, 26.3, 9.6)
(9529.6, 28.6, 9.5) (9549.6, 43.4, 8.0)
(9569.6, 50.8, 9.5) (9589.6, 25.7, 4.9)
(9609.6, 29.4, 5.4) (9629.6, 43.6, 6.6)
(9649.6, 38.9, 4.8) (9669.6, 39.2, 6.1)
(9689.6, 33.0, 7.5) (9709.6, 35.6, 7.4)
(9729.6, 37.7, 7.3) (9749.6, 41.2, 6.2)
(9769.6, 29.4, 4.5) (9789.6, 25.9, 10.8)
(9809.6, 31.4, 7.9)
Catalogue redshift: 0.22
